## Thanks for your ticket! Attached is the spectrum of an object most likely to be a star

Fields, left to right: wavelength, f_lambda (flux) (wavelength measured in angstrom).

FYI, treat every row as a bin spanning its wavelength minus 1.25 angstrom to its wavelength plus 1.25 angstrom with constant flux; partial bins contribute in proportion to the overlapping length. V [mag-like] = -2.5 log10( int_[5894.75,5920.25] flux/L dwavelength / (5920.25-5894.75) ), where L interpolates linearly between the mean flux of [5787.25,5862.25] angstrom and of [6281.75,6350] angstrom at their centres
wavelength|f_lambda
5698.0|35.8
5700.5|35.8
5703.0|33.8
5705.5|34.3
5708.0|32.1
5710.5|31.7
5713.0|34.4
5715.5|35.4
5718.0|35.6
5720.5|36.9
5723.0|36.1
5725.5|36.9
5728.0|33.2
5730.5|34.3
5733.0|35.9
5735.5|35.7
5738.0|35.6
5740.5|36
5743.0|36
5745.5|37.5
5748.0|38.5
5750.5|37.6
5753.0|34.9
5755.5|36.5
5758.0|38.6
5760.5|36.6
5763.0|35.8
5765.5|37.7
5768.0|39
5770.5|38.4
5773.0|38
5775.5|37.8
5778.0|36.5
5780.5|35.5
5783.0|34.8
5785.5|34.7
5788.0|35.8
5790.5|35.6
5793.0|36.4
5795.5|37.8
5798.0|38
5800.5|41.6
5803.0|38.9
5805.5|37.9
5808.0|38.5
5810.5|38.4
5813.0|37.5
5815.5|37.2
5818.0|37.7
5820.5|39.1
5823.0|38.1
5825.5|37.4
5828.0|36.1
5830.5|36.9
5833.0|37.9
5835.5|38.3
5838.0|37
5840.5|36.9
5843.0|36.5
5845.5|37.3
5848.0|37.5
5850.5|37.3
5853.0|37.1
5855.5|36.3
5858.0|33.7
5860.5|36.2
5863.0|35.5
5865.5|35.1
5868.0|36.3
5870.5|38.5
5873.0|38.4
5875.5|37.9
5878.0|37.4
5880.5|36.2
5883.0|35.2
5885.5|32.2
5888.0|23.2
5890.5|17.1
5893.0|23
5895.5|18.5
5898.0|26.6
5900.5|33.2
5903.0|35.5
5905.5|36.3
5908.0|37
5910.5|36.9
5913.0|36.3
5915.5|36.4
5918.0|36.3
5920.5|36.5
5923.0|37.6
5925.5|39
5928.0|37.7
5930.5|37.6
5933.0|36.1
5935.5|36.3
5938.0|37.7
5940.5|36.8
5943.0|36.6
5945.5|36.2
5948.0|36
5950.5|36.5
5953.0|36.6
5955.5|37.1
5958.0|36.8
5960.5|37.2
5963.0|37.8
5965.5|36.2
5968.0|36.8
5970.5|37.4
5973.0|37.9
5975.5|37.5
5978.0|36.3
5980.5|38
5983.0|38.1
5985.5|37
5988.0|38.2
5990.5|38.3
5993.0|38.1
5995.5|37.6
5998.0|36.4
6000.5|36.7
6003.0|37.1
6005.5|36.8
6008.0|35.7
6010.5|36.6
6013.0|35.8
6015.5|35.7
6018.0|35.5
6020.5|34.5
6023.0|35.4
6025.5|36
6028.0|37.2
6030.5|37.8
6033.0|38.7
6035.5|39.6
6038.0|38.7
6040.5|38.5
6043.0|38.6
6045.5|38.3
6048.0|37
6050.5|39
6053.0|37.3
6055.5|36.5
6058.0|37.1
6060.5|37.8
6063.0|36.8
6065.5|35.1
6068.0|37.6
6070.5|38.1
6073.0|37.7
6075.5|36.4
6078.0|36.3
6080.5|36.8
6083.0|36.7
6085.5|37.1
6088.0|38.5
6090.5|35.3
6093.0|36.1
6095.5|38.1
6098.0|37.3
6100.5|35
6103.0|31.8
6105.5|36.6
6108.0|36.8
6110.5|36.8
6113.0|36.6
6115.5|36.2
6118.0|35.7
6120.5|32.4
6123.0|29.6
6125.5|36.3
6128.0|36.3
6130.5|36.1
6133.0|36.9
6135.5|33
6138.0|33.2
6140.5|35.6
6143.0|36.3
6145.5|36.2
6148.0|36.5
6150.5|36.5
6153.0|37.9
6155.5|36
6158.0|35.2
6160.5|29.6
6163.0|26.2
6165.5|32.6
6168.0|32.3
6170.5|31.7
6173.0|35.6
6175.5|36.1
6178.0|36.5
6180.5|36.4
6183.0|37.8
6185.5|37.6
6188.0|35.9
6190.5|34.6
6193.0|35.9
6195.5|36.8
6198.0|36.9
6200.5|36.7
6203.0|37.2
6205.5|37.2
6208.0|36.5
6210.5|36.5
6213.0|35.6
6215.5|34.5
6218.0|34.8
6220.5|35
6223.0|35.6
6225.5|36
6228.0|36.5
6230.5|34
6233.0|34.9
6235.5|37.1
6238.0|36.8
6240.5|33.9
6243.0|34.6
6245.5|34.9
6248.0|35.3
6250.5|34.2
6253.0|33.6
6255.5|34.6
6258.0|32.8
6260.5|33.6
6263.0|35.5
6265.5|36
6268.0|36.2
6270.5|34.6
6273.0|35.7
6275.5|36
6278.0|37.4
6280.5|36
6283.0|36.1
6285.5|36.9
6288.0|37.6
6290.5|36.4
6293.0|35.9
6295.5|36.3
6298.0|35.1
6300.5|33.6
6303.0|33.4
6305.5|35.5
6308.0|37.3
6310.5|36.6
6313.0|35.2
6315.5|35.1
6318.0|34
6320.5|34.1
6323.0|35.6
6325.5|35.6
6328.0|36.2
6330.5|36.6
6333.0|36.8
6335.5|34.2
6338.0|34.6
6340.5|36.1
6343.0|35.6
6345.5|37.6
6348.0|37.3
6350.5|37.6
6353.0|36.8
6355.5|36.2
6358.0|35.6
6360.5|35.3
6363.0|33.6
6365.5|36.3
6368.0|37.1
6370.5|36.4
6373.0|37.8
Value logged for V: 0.104 mag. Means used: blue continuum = 37.4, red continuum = 35.8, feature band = 33.7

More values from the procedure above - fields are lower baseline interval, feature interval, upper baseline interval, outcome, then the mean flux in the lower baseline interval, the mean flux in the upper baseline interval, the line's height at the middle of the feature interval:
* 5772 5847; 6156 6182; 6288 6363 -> 0.09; 37.3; 35.7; 36.2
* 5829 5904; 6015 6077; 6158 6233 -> -0.08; 34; 35.1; 34.6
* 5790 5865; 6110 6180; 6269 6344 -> 0.05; 37.3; 35.7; 36.2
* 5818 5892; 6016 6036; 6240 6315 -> -0.04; 35.6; 35.4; 35.5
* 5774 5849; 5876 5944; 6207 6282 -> 0.10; 37.3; 35.3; 36.9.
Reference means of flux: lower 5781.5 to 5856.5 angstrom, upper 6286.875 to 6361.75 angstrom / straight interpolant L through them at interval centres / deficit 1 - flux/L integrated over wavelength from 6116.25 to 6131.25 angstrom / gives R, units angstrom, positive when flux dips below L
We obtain 0.8 angstrom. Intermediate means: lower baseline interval 37.3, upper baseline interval 35.8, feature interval 34.4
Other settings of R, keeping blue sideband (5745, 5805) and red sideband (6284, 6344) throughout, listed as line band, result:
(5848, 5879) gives 0.2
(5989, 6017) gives -0.2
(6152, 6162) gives 0.5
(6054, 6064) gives -0.2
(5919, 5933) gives -0.3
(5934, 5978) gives -0.3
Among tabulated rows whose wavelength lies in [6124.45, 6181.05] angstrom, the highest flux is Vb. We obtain 37.9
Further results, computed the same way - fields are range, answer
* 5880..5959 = 39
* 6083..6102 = 38.5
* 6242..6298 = 37.6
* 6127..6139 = 36.9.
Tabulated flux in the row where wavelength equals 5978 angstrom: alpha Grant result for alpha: 36.3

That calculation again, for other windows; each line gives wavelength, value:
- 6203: 37.2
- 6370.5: 36.4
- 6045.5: 38.3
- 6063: 36.8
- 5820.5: 39.1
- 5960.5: 37.2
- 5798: 38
